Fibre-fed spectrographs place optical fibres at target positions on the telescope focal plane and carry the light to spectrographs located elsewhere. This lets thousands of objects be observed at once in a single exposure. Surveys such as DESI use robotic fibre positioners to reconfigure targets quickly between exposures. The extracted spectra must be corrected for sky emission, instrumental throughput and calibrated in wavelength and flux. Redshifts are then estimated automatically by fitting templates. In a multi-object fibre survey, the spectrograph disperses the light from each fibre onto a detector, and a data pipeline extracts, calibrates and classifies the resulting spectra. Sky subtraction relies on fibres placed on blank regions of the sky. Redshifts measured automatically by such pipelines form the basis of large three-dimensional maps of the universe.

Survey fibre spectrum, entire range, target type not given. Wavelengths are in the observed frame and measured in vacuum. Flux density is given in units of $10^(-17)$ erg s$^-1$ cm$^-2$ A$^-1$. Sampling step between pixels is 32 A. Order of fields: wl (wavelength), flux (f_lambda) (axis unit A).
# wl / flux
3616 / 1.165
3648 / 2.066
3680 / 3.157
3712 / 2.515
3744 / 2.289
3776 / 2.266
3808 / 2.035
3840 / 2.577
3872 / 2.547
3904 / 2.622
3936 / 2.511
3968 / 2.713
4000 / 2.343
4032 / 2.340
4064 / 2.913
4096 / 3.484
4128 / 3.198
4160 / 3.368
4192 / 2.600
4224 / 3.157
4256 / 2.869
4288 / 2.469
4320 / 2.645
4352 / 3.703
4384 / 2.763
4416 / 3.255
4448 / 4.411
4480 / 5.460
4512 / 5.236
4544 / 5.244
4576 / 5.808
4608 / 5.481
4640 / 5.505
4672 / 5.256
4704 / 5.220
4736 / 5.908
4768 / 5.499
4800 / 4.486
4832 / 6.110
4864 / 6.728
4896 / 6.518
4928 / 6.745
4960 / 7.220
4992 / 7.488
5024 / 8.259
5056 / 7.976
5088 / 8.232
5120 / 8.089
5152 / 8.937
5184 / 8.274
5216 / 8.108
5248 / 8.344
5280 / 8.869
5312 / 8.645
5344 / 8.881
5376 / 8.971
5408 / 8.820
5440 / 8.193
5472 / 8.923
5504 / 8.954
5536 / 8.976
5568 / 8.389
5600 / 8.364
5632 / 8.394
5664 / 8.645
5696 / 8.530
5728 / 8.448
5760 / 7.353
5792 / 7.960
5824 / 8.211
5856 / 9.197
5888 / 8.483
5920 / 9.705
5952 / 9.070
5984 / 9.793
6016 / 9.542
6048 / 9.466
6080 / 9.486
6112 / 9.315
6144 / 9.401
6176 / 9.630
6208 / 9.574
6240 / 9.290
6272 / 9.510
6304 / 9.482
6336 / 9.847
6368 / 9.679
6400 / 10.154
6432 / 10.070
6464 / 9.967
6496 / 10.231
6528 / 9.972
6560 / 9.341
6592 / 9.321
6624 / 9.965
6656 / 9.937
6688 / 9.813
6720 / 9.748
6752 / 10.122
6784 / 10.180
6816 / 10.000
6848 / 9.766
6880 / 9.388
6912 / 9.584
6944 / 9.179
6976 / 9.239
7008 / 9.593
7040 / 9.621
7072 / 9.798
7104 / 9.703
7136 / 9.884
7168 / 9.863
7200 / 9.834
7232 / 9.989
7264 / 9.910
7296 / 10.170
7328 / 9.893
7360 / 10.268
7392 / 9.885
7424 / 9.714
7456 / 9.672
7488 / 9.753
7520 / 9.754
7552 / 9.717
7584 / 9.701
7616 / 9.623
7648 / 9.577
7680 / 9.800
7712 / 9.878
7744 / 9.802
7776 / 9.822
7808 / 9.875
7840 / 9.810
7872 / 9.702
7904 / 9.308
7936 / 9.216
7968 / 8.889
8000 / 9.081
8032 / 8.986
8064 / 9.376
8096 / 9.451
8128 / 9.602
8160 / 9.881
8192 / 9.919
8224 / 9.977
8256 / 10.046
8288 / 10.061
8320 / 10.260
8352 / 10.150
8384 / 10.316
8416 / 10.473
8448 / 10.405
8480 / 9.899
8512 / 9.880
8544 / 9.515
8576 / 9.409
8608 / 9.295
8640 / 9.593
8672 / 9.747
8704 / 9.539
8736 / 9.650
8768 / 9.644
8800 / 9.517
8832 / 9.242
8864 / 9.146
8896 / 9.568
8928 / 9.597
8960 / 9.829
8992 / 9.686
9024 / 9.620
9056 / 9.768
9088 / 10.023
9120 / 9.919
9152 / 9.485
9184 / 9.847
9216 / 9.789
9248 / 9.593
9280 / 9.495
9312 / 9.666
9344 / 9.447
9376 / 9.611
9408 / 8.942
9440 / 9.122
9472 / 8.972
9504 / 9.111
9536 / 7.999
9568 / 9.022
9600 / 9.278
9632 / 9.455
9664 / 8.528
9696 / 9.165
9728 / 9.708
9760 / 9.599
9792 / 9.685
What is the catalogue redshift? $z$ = 0.12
